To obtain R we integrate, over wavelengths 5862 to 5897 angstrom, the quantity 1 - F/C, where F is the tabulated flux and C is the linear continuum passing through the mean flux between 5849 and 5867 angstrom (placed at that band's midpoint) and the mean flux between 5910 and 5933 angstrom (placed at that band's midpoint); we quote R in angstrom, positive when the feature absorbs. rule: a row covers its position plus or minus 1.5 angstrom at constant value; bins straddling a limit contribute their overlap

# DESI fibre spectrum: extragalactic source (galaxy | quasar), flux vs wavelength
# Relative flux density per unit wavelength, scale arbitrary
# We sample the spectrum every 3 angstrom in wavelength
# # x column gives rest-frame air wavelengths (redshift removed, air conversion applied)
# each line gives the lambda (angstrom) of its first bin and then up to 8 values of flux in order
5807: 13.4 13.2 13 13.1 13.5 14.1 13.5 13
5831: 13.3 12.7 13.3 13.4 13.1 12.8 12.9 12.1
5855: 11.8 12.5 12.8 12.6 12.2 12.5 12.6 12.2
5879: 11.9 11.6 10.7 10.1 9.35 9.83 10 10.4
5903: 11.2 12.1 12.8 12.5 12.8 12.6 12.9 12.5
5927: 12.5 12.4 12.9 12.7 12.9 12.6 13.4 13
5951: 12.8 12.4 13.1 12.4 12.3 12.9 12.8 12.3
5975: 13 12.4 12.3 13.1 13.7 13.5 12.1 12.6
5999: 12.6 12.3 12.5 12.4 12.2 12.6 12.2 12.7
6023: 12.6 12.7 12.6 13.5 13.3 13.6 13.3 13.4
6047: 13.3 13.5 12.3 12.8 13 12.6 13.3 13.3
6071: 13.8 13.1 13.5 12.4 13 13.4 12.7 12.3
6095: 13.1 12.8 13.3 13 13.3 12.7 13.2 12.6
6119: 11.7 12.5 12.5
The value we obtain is 3.1 angstrom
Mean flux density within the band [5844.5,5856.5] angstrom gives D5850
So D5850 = 12.4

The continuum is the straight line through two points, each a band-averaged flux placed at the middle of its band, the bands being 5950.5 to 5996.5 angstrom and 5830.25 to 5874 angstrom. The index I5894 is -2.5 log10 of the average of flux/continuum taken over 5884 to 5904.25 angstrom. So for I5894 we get 0.24 mag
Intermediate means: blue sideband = 12.7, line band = 10.2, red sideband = 12.7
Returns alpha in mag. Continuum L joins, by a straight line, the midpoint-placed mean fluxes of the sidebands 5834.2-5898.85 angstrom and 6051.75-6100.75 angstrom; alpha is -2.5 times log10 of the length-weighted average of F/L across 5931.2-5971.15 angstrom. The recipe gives -0.037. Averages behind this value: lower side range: 11.9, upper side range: 13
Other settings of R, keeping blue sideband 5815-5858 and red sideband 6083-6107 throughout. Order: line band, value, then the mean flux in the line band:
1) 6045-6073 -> -0.3 angstrom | 13.1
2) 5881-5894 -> 2.7 angstrom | 10.3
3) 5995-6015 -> 0.8 angstrom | 12.4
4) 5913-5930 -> 0.5 angstrom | 12.6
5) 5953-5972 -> 0.5 angstrom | 12.6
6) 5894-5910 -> 2.3 angstrom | 11.1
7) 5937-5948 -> 0.0 angstrom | 13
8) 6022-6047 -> -0.3 angstrom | 13.1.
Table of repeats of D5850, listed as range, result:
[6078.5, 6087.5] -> 12.9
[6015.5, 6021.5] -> 12.4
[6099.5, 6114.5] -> 13.1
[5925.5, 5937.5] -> 12.6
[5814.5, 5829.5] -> 13.4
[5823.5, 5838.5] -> 13.2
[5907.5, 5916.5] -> 12.7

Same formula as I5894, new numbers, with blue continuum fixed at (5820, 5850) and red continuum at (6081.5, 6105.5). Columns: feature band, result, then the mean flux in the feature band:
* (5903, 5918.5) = 0.06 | 12.4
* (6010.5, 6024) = 0.05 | 12.5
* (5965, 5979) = 0.03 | 12.7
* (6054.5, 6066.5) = 0.00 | 12.9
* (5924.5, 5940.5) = 0.04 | 12.7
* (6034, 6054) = -0.02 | 13.3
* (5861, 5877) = 0.06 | 12.5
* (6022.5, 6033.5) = 0.01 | 12.9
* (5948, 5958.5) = 0.02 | 12.8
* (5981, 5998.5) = 0.01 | 12.9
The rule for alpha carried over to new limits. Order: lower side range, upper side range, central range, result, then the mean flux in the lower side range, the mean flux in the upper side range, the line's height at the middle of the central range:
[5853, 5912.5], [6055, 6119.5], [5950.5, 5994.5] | -0.05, 11.6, 13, 12.2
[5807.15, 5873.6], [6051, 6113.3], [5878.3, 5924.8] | 0.13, 12.9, 13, 12.9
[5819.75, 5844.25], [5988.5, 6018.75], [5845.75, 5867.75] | 0.06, 13.3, 12.5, 13.2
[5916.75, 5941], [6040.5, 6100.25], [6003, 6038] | 0.02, 12.7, 13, 12.9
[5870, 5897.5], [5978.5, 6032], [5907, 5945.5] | -0.10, 11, 12.6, 11.6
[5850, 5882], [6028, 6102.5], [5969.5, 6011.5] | 0.01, 12.3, 13.1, 12.8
